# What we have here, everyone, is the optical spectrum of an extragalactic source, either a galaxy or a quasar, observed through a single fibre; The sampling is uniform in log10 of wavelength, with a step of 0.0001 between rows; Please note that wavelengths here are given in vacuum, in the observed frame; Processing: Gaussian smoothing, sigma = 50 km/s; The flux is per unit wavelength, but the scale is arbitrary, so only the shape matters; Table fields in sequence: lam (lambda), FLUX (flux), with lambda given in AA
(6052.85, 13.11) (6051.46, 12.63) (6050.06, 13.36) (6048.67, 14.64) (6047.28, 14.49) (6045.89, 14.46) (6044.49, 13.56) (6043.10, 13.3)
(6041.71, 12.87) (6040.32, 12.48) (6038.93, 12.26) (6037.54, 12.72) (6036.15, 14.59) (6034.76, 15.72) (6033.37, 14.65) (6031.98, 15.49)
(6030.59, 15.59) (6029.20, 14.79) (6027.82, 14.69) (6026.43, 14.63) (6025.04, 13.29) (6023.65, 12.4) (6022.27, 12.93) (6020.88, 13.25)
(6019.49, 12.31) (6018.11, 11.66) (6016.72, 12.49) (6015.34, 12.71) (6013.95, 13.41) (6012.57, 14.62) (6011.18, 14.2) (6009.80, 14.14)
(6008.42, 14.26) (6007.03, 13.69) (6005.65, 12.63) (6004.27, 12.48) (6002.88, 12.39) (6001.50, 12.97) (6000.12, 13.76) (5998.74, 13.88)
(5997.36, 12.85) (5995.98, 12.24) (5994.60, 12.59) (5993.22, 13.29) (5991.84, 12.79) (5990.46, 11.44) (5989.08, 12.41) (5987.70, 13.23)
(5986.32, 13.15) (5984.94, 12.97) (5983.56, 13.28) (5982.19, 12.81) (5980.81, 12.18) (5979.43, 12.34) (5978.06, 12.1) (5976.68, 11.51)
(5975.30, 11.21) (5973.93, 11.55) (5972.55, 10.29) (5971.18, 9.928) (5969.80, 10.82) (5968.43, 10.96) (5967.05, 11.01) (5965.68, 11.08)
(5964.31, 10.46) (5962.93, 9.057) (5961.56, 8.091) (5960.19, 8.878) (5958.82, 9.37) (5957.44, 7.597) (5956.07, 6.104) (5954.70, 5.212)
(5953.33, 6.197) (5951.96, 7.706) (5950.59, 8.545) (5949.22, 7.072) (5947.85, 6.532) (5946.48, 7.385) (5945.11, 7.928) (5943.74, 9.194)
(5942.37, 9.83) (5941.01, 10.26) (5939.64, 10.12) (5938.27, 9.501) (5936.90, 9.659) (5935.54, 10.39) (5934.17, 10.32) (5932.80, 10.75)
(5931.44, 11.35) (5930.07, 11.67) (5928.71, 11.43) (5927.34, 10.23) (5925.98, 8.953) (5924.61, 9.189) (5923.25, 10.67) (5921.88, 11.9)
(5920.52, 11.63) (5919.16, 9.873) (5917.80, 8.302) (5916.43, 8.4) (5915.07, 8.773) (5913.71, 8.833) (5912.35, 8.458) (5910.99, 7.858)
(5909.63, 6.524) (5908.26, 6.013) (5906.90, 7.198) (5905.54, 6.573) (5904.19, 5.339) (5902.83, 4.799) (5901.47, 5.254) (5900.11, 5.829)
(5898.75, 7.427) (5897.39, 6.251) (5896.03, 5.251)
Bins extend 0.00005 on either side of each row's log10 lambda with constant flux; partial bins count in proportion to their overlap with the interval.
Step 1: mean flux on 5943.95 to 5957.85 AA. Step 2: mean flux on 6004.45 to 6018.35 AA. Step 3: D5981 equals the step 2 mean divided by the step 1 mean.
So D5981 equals 1.89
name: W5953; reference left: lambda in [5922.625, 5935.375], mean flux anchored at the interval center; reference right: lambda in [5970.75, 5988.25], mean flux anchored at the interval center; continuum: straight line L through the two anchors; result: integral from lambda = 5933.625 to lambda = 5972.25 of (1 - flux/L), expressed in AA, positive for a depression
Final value 8.0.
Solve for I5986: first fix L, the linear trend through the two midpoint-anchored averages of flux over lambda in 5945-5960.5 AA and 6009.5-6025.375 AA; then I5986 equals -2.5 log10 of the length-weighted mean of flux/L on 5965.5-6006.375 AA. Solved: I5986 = -0.19 mag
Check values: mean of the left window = 7.32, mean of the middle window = 12.2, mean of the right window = 13.1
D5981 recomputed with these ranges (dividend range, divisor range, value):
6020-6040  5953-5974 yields 1.53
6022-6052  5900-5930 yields 1.66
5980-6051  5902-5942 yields 1.47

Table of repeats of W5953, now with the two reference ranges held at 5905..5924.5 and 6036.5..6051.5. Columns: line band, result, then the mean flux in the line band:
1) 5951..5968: 3.1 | 8.44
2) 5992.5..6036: -4.4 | 13.6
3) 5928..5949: -0.4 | 9.69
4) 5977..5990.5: -1.7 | 12.6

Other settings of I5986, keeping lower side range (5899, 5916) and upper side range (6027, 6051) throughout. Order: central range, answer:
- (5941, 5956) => 0.185 mag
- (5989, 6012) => -0.097 mag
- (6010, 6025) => -0.014 mag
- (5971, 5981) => -0.080 mag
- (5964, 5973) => -0.050 mag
